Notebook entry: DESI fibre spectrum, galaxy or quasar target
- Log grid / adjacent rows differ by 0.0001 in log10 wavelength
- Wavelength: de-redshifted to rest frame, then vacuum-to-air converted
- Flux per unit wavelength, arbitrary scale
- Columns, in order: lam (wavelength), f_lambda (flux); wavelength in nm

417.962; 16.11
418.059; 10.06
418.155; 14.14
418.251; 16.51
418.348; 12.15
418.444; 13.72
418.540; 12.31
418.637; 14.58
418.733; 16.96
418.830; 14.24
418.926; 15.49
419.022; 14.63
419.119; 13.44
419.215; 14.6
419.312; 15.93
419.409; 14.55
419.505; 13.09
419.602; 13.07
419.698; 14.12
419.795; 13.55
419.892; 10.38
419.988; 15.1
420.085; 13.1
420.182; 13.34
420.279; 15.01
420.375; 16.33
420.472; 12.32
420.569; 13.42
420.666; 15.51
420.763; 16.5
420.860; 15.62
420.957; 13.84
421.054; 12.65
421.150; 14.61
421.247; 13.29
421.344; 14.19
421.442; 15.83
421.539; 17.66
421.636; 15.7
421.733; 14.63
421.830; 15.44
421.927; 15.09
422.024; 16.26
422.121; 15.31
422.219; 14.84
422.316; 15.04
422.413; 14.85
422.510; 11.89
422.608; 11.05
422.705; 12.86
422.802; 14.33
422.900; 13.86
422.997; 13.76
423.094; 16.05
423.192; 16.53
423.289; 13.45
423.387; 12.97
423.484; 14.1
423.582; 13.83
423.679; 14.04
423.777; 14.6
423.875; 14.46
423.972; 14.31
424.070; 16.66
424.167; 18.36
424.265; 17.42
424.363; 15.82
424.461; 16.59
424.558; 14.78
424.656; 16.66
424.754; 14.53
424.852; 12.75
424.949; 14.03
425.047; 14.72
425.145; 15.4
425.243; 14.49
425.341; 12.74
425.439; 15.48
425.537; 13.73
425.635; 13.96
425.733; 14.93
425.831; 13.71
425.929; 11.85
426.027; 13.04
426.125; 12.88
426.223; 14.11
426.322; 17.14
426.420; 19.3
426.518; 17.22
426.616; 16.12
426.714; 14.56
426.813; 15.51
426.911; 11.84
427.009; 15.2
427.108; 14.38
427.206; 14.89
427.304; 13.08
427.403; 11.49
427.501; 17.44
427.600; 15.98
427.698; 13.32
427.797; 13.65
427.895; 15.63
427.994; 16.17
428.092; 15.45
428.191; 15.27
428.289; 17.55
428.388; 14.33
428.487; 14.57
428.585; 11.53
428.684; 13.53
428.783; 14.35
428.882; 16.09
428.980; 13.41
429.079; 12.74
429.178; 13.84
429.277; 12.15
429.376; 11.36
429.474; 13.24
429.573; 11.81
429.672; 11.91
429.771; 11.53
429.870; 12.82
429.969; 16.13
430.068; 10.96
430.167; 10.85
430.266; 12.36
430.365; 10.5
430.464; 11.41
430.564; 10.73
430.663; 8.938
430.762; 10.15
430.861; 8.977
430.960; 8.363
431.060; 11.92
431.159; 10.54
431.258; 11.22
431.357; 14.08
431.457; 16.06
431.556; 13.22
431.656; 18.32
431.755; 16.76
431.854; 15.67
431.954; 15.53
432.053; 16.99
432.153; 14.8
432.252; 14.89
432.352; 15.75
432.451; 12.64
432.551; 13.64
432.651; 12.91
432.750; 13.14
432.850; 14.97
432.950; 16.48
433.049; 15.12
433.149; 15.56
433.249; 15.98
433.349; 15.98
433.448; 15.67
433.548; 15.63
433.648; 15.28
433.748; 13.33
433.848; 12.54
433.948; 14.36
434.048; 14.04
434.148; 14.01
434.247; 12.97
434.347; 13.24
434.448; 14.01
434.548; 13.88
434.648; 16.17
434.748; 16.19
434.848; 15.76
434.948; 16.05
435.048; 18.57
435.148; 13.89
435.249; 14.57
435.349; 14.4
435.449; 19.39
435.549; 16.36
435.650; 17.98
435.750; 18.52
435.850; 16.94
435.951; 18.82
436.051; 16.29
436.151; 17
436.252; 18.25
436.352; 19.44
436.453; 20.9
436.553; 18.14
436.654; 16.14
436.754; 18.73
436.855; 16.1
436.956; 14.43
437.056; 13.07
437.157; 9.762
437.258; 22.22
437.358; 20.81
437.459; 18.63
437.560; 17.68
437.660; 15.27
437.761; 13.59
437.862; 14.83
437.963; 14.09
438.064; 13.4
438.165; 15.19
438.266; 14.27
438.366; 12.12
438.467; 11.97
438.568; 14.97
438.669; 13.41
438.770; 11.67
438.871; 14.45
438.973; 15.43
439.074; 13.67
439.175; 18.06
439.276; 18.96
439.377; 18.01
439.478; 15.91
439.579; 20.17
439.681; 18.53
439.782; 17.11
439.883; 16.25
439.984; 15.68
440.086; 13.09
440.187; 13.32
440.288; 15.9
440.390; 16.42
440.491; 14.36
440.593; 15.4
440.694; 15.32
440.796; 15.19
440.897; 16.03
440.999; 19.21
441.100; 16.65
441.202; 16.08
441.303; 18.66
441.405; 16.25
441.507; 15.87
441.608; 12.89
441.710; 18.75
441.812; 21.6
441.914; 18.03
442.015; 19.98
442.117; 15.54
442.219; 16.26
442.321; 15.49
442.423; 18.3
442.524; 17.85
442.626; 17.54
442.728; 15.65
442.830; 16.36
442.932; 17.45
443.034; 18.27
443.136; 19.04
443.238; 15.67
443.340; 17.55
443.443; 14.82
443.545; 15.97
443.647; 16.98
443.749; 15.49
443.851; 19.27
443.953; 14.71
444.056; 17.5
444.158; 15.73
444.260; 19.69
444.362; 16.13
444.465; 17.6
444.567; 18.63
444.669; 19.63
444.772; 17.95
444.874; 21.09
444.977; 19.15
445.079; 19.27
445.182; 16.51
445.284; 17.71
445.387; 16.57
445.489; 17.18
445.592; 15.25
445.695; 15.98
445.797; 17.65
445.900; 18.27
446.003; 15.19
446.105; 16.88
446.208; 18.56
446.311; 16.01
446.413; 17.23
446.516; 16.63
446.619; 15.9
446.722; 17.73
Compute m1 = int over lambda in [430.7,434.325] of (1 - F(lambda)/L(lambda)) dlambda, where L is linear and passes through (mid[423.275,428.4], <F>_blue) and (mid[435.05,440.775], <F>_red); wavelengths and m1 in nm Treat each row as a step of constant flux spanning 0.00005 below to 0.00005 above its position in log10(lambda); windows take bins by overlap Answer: 0.34 nm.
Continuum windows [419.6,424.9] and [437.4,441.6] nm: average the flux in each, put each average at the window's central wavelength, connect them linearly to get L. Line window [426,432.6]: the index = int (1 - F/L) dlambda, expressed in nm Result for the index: 0.551 nm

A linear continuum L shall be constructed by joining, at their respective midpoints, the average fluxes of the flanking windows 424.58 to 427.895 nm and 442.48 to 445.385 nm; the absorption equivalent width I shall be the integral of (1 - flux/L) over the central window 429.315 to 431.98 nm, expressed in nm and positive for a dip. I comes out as 0.51 nm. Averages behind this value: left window 14.6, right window 17.5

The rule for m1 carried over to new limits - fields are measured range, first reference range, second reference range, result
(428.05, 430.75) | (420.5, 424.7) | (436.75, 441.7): 0.41 nm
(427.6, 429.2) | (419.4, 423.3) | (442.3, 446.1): 0.08 nm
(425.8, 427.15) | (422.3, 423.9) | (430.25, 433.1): -0.11 nm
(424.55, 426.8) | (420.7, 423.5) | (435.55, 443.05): 0.04 nm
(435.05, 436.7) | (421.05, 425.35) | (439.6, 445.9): -0.12 nm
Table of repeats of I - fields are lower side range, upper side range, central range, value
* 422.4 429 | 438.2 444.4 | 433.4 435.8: 0.05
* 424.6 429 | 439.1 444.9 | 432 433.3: 0.06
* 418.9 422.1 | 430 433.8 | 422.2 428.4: -0.26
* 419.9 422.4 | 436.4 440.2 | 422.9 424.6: -0.02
